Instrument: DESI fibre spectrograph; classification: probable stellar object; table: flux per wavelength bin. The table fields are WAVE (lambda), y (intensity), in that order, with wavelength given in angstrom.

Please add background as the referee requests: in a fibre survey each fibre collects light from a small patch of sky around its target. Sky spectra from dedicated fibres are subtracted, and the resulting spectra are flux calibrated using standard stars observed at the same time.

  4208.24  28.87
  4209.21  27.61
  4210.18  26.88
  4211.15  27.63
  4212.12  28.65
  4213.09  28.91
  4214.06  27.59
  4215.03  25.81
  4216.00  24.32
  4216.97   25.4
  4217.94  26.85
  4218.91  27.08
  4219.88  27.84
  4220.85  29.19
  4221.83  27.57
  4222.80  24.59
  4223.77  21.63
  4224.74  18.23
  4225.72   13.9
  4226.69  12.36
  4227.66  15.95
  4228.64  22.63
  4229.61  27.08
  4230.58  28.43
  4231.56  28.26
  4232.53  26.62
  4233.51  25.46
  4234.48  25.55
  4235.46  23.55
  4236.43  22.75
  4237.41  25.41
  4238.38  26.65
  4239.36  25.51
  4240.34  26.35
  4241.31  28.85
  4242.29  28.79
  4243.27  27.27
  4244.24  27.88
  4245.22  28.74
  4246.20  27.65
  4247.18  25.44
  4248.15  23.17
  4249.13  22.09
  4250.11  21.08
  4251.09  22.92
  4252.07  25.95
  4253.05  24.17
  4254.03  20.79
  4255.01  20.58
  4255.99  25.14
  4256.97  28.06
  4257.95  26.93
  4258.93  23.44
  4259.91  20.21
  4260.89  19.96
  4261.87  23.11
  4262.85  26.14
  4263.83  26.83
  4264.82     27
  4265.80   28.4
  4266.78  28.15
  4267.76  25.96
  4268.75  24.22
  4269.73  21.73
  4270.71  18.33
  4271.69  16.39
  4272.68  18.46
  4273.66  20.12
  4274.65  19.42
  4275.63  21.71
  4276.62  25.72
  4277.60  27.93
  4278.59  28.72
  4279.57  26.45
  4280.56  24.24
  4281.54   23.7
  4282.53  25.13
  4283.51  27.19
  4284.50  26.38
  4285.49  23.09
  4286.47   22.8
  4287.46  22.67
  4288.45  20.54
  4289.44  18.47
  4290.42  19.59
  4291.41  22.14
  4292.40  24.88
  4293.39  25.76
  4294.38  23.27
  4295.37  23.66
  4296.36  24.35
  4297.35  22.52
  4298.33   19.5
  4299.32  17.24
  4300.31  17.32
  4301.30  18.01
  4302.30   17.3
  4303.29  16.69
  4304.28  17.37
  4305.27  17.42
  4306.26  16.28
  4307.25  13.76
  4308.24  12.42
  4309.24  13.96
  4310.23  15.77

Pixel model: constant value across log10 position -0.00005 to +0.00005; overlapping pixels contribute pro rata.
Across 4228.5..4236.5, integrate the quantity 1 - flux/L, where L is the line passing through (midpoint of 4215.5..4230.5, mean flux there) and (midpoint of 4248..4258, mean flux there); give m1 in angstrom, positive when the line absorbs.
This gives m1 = -0.9 angstrom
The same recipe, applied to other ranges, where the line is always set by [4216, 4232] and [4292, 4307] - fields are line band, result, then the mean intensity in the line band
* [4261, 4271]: -1.6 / 24.9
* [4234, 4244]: -1.4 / 26.1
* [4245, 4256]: -0.7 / 23.8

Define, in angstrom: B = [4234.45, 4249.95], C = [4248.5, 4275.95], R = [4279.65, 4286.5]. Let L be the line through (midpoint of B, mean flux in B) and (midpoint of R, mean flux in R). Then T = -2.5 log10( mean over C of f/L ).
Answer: 0.10 mag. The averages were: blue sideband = 25.9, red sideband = 24.9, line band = 23.1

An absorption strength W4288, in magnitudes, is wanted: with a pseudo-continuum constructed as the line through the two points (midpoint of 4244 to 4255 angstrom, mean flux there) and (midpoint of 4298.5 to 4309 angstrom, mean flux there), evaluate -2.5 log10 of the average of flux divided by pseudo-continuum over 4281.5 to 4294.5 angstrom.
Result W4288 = -0.24 mag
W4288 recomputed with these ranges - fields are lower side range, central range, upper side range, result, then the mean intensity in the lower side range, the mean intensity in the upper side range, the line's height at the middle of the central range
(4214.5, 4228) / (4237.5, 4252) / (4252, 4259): -0.086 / 23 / 24.3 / 23.9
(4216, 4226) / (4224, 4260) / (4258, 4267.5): 0.023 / 24.4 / 24.9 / 24.7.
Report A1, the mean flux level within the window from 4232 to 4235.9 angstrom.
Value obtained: 25.3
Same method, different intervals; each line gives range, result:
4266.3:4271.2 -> 23.7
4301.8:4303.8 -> 17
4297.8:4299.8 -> 18.6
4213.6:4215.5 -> 26.7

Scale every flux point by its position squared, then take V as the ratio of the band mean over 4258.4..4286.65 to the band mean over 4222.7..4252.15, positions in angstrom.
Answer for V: 1.00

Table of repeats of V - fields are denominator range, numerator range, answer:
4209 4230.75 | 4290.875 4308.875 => 0.82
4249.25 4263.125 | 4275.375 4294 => 1.04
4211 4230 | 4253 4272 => 1.01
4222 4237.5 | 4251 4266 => 1.09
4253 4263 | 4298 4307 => 0.76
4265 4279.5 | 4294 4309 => 0.79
